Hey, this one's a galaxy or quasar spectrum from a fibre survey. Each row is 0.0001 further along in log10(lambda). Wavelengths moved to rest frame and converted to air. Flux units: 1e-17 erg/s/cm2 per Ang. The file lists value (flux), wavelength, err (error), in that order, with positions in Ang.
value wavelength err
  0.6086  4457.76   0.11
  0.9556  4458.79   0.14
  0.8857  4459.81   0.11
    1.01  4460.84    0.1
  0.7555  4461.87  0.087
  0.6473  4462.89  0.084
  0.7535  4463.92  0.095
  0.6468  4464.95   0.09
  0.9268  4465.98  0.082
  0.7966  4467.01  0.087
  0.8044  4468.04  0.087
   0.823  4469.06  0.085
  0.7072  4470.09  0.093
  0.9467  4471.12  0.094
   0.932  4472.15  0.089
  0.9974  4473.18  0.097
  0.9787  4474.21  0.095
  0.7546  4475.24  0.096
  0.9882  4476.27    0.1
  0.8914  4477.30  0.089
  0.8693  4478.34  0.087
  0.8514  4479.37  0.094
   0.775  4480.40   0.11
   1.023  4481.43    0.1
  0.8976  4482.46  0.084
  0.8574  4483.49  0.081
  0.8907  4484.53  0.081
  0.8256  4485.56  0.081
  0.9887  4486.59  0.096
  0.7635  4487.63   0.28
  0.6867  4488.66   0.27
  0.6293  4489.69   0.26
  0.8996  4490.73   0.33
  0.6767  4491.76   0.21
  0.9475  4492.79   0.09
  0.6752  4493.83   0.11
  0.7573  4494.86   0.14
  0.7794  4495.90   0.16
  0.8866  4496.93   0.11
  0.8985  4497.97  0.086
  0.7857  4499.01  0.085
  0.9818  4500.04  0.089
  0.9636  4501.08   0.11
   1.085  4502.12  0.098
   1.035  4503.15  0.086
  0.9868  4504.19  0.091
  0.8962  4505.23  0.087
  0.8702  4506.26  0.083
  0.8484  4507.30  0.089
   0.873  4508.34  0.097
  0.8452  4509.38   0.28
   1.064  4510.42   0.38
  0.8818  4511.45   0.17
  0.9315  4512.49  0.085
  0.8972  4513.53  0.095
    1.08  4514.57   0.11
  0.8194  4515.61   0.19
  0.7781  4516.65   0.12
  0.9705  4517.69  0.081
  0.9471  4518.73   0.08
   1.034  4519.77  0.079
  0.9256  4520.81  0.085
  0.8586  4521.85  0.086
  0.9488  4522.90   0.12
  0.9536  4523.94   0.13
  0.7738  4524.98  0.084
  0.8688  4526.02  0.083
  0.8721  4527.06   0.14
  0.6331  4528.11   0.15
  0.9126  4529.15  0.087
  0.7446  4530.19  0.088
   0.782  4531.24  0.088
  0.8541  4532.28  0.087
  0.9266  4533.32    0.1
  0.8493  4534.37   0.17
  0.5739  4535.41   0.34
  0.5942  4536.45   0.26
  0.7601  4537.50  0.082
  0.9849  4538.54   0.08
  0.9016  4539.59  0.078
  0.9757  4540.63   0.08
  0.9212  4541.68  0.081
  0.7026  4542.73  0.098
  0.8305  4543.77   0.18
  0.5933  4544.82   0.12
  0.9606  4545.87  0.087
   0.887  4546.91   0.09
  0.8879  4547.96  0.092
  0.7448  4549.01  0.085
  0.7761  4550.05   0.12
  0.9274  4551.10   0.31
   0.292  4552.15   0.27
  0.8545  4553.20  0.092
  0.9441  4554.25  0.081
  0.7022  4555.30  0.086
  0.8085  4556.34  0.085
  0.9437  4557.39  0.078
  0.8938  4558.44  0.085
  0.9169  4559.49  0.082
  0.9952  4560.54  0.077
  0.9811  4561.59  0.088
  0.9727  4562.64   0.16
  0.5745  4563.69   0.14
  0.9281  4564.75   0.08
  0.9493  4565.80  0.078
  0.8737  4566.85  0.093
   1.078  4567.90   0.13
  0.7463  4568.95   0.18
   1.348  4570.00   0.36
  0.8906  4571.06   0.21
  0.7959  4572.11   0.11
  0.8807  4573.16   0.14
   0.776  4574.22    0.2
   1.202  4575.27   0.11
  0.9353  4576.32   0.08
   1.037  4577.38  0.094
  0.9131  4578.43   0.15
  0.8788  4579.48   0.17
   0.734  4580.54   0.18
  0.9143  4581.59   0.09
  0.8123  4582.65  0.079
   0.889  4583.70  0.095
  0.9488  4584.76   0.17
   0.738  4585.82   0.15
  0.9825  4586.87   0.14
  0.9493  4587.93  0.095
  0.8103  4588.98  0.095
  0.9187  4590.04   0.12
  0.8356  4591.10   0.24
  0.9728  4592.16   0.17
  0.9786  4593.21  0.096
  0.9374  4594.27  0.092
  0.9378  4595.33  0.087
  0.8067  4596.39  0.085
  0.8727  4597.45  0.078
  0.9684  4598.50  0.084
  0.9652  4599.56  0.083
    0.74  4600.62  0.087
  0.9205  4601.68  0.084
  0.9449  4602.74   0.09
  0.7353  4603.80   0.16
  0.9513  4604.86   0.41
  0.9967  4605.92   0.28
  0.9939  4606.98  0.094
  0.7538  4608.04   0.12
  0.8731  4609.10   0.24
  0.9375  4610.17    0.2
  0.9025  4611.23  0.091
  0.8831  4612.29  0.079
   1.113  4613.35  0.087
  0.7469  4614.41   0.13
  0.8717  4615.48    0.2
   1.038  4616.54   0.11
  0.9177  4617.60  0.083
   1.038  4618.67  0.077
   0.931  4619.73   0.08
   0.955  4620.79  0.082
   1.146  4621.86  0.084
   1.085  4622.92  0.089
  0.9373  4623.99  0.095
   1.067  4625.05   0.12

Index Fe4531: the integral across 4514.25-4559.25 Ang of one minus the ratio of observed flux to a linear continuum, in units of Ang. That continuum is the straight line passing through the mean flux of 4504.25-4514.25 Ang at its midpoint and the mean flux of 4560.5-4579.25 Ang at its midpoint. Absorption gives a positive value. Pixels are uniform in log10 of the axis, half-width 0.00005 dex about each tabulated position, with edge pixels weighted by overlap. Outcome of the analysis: 4.1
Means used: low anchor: 0.909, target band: 0.836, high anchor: 0.935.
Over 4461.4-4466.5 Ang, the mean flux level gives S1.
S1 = 0.746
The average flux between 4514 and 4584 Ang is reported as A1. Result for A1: 0.866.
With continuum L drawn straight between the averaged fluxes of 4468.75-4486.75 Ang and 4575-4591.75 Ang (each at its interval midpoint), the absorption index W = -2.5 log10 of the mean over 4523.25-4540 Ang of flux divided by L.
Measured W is 0.10 mag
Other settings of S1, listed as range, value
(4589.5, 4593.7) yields 0.925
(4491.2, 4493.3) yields 0.817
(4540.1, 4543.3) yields 0.867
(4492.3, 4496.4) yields 0.788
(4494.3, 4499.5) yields 0.82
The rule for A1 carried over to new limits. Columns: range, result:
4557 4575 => 0.918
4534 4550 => 0.81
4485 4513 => 0.869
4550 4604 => 0.889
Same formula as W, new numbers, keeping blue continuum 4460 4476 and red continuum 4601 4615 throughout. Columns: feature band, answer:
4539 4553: 0.092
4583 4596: -0.015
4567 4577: -0.087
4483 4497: 0.058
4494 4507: -0.065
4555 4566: -0.001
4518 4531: -0.012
